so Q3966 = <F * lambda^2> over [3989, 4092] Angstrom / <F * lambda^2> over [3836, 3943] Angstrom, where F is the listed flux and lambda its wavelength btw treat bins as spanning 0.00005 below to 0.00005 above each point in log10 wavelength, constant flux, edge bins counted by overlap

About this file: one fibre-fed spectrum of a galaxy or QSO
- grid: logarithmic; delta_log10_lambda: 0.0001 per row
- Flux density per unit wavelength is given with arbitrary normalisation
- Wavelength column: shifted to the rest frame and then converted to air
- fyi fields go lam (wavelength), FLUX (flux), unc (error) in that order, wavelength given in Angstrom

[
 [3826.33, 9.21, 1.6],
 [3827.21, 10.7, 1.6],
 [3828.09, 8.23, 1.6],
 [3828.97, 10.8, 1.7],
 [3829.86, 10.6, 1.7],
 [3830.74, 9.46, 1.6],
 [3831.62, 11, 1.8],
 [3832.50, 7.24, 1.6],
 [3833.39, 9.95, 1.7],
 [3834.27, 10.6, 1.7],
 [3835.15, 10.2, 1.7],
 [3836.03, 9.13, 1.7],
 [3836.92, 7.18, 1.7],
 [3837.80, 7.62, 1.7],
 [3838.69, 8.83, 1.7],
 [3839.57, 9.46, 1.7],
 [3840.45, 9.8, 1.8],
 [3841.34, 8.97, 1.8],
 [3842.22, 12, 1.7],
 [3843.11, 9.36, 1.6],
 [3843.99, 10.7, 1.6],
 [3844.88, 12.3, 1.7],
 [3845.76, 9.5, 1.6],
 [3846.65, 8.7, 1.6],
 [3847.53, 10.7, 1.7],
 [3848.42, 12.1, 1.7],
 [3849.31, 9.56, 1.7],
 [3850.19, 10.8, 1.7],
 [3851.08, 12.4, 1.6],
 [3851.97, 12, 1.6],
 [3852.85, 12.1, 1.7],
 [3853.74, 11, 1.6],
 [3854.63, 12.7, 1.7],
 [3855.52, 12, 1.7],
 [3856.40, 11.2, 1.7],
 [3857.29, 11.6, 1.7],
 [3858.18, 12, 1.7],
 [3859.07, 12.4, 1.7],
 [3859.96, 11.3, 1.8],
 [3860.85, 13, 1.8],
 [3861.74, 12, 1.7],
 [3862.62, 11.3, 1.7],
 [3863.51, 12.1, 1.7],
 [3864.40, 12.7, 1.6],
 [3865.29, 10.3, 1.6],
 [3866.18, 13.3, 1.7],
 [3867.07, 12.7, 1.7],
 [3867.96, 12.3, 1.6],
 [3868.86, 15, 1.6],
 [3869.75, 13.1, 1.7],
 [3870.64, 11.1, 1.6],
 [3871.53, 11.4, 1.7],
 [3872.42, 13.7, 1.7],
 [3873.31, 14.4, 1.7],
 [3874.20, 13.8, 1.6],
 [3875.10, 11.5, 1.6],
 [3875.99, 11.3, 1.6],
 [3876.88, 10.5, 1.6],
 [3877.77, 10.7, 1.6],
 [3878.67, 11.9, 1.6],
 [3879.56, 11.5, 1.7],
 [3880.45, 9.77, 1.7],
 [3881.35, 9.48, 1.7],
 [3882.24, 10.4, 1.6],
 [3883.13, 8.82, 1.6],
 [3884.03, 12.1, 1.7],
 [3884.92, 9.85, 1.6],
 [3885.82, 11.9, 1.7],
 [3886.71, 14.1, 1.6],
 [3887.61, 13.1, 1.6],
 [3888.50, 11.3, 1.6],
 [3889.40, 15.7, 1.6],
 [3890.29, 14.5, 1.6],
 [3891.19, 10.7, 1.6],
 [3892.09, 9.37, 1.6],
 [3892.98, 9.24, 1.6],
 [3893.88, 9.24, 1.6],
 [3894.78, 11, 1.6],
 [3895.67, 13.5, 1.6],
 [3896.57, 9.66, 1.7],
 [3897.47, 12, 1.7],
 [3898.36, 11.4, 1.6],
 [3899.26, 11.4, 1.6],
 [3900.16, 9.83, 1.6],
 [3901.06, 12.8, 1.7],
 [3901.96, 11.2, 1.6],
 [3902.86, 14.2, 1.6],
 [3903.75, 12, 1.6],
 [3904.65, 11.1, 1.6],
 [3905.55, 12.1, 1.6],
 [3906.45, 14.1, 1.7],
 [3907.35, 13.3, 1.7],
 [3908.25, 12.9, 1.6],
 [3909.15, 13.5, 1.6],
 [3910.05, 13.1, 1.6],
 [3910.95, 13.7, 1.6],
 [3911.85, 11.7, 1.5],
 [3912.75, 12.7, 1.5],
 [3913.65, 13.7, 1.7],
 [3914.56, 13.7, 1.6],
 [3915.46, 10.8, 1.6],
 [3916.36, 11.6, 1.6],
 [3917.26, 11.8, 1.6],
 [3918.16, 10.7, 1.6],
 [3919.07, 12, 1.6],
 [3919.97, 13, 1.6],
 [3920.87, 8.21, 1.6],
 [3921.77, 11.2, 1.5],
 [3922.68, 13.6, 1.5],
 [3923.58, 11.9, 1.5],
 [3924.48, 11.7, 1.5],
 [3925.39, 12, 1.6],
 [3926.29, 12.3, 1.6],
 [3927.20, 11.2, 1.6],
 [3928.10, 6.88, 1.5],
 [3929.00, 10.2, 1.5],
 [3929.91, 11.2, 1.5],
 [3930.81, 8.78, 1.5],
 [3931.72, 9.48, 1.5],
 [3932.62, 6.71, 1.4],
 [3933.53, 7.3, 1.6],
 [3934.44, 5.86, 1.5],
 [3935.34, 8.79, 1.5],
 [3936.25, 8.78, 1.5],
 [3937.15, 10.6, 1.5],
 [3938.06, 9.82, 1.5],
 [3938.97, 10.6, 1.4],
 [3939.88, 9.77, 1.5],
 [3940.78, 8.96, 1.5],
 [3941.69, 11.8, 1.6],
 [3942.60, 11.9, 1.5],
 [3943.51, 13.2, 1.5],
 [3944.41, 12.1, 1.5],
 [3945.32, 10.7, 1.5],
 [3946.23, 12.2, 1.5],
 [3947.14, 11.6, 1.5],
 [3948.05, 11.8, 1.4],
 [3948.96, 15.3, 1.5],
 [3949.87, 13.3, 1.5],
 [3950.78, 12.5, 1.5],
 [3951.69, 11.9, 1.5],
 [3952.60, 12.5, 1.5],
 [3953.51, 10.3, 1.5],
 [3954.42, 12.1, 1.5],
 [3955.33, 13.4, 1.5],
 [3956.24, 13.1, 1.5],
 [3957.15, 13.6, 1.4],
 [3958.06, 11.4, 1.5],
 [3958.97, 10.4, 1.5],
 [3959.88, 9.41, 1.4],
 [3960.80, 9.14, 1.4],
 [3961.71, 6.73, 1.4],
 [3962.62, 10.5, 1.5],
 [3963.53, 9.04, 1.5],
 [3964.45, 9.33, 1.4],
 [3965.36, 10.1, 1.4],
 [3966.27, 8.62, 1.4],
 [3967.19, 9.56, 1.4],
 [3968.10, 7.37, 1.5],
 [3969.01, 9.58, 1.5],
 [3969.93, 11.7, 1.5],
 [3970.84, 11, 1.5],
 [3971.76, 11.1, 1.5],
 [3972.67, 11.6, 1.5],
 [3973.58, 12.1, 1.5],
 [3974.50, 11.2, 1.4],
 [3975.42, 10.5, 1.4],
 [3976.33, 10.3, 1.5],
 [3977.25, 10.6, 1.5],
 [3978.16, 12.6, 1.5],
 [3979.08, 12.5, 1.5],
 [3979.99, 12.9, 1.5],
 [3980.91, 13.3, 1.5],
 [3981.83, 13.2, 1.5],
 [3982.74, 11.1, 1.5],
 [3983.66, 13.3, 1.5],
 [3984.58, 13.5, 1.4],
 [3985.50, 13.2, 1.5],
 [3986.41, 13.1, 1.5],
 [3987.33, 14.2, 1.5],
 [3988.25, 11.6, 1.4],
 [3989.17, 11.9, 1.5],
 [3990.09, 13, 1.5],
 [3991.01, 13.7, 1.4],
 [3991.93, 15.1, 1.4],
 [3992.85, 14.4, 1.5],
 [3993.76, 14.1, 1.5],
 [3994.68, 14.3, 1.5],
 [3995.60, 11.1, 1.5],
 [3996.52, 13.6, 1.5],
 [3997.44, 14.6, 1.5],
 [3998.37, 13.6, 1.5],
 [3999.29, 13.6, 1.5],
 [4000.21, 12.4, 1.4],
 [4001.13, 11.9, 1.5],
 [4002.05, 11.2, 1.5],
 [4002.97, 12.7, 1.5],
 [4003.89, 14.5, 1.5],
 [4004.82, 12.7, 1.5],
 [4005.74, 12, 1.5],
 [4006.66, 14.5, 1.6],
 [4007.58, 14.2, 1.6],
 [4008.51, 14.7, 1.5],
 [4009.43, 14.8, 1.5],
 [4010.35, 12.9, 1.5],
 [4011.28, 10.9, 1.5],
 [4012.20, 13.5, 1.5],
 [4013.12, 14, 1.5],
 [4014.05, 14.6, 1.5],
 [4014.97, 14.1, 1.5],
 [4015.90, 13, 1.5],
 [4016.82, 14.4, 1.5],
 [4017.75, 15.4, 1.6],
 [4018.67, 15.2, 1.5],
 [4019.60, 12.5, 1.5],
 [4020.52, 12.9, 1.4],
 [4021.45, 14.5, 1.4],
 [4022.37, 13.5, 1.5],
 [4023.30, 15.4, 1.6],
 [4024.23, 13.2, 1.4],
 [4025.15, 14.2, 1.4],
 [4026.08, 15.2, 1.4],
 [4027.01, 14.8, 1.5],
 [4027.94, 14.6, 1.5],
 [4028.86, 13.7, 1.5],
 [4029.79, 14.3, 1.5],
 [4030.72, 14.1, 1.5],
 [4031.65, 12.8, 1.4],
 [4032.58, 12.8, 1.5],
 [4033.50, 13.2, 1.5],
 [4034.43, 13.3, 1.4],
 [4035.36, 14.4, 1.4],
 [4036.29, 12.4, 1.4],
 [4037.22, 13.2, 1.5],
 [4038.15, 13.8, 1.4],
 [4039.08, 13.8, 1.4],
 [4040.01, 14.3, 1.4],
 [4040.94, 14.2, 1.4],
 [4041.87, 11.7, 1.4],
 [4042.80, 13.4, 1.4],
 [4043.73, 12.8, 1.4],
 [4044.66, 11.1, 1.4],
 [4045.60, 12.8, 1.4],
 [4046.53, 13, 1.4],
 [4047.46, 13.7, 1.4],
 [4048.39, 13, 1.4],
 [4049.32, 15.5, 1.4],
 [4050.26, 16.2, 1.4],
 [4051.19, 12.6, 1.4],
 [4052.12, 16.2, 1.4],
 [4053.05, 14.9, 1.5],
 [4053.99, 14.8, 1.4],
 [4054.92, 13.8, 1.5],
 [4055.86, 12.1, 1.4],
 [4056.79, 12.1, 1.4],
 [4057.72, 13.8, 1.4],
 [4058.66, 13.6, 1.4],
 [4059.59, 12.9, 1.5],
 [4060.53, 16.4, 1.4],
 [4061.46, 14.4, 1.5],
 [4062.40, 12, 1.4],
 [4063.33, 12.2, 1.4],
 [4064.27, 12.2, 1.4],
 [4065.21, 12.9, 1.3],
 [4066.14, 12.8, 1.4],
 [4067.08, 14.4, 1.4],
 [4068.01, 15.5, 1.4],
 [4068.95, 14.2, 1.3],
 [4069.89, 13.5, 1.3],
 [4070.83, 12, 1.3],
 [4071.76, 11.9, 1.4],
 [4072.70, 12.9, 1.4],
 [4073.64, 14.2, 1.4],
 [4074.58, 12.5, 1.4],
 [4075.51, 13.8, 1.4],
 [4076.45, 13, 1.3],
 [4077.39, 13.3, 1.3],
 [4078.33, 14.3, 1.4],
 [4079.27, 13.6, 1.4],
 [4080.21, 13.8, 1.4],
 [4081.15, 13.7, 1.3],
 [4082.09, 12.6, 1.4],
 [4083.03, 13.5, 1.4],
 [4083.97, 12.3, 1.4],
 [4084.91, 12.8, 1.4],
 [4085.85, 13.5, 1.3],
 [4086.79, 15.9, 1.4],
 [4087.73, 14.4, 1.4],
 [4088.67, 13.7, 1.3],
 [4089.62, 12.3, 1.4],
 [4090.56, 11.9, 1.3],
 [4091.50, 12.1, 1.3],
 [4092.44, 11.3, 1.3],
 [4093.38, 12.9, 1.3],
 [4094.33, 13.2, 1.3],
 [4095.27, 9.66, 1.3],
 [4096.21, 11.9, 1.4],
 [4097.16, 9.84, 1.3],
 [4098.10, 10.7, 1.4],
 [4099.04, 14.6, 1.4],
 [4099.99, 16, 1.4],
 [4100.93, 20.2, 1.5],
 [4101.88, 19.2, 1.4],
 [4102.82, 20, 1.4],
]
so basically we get 1.30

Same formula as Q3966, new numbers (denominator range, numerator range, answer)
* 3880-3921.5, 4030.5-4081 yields 1.24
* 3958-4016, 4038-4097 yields 1.14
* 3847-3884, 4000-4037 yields 1.25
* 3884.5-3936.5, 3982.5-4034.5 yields 1.25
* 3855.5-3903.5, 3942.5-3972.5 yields 0.98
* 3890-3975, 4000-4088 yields 1.29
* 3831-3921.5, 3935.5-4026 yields 1.13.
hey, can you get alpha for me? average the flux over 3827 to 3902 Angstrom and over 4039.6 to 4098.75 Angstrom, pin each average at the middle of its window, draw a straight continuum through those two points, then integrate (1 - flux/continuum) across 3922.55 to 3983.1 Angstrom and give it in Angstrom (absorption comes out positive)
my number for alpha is 6.1 Angstrom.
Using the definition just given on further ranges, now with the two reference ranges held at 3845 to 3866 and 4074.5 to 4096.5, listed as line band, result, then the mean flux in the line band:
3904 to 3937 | 2.1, 11.2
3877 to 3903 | 0.8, 11.4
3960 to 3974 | 2.8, 9.82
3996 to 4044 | -3.9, 13.6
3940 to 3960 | 0.2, 12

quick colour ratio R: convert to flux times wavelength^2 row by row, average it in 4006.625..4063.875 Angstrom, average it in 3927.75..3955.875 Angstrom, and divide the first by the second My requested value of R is 1.35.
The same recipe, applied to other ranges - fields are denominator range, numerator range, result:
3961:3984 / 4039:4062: 1.32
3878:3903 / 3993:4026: 1.27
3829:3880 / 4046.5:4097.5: 1.33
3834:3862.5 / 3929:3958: 1.07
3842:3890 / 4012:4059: 1.28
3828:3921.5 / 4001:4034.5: 1.29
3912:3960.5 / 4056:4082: 1.28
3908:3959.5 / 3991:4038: 1.26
